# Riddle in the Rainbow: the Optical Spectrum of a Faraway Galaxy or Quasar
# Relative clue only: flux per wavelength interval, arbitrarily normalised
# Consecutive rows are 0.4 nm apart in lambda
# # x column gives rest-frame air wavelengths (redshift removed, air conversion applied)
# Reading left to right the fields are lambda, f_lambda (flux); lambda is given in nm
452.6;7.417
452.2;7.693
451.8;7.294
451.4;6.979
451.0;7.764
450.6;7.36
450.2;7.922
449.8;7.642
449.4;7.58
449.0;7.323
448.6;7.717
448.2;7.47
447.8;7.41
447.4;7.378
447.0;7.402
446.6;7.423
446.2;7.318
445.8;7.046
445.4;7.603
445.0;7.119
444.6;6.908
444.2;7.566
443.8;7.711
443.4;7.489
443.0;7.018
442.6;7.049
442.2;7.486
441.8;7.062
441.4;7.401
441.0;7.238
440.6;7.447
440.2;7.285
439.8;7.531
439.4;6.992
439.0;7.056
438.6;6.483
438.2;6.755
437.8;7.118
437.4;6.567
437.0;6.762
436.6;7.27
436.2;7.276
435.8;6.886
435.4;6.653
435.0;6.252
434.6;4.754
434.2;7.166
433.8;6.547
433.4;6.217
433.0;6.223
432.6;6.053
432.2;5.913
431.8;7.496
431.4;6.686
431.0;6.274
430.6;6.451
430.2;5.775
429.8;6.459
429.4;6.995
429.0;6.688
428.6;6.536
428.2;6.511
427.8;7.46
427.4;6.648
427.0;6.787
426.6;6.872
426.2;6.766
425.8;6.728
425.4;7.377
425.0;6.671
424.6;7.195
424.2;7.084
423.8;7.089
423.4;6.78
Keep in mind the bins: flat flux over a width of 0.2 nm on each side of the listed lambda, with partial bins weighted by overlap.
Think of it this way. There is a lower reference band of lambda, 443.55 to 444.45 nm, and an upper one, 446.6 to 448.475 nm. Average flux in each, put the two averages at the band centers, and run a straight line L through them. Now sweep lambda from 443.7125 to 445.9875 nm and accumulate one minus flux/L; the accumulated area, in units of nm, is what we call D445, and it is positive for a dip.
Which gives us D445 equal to 0.07 nm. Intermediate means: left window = 7.59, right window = 7.43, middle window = 7.31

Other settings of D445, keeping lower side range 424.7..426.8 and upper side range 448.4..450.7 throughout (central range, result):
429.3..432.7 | 0.29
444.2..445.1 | 0.04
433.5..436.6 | 0.27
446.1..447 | 0.02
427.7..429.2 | 0.05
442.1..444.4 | 0.01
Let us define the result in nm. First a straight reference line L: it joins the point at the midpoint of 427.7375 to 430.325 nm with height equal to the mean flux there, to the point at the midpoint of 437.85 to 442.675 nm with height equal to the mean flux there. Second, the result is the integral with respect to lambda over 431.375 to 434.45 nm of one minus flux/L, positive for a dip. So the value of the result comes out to 0.13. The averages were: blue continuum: 6.61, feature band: 6.5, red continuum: 7.15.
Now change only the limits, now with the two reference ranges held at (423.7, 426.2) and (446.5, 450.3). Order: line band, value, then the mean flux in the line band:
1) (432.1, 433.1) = 0.15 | 6.06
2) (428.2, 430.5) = 0.20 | 6.49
